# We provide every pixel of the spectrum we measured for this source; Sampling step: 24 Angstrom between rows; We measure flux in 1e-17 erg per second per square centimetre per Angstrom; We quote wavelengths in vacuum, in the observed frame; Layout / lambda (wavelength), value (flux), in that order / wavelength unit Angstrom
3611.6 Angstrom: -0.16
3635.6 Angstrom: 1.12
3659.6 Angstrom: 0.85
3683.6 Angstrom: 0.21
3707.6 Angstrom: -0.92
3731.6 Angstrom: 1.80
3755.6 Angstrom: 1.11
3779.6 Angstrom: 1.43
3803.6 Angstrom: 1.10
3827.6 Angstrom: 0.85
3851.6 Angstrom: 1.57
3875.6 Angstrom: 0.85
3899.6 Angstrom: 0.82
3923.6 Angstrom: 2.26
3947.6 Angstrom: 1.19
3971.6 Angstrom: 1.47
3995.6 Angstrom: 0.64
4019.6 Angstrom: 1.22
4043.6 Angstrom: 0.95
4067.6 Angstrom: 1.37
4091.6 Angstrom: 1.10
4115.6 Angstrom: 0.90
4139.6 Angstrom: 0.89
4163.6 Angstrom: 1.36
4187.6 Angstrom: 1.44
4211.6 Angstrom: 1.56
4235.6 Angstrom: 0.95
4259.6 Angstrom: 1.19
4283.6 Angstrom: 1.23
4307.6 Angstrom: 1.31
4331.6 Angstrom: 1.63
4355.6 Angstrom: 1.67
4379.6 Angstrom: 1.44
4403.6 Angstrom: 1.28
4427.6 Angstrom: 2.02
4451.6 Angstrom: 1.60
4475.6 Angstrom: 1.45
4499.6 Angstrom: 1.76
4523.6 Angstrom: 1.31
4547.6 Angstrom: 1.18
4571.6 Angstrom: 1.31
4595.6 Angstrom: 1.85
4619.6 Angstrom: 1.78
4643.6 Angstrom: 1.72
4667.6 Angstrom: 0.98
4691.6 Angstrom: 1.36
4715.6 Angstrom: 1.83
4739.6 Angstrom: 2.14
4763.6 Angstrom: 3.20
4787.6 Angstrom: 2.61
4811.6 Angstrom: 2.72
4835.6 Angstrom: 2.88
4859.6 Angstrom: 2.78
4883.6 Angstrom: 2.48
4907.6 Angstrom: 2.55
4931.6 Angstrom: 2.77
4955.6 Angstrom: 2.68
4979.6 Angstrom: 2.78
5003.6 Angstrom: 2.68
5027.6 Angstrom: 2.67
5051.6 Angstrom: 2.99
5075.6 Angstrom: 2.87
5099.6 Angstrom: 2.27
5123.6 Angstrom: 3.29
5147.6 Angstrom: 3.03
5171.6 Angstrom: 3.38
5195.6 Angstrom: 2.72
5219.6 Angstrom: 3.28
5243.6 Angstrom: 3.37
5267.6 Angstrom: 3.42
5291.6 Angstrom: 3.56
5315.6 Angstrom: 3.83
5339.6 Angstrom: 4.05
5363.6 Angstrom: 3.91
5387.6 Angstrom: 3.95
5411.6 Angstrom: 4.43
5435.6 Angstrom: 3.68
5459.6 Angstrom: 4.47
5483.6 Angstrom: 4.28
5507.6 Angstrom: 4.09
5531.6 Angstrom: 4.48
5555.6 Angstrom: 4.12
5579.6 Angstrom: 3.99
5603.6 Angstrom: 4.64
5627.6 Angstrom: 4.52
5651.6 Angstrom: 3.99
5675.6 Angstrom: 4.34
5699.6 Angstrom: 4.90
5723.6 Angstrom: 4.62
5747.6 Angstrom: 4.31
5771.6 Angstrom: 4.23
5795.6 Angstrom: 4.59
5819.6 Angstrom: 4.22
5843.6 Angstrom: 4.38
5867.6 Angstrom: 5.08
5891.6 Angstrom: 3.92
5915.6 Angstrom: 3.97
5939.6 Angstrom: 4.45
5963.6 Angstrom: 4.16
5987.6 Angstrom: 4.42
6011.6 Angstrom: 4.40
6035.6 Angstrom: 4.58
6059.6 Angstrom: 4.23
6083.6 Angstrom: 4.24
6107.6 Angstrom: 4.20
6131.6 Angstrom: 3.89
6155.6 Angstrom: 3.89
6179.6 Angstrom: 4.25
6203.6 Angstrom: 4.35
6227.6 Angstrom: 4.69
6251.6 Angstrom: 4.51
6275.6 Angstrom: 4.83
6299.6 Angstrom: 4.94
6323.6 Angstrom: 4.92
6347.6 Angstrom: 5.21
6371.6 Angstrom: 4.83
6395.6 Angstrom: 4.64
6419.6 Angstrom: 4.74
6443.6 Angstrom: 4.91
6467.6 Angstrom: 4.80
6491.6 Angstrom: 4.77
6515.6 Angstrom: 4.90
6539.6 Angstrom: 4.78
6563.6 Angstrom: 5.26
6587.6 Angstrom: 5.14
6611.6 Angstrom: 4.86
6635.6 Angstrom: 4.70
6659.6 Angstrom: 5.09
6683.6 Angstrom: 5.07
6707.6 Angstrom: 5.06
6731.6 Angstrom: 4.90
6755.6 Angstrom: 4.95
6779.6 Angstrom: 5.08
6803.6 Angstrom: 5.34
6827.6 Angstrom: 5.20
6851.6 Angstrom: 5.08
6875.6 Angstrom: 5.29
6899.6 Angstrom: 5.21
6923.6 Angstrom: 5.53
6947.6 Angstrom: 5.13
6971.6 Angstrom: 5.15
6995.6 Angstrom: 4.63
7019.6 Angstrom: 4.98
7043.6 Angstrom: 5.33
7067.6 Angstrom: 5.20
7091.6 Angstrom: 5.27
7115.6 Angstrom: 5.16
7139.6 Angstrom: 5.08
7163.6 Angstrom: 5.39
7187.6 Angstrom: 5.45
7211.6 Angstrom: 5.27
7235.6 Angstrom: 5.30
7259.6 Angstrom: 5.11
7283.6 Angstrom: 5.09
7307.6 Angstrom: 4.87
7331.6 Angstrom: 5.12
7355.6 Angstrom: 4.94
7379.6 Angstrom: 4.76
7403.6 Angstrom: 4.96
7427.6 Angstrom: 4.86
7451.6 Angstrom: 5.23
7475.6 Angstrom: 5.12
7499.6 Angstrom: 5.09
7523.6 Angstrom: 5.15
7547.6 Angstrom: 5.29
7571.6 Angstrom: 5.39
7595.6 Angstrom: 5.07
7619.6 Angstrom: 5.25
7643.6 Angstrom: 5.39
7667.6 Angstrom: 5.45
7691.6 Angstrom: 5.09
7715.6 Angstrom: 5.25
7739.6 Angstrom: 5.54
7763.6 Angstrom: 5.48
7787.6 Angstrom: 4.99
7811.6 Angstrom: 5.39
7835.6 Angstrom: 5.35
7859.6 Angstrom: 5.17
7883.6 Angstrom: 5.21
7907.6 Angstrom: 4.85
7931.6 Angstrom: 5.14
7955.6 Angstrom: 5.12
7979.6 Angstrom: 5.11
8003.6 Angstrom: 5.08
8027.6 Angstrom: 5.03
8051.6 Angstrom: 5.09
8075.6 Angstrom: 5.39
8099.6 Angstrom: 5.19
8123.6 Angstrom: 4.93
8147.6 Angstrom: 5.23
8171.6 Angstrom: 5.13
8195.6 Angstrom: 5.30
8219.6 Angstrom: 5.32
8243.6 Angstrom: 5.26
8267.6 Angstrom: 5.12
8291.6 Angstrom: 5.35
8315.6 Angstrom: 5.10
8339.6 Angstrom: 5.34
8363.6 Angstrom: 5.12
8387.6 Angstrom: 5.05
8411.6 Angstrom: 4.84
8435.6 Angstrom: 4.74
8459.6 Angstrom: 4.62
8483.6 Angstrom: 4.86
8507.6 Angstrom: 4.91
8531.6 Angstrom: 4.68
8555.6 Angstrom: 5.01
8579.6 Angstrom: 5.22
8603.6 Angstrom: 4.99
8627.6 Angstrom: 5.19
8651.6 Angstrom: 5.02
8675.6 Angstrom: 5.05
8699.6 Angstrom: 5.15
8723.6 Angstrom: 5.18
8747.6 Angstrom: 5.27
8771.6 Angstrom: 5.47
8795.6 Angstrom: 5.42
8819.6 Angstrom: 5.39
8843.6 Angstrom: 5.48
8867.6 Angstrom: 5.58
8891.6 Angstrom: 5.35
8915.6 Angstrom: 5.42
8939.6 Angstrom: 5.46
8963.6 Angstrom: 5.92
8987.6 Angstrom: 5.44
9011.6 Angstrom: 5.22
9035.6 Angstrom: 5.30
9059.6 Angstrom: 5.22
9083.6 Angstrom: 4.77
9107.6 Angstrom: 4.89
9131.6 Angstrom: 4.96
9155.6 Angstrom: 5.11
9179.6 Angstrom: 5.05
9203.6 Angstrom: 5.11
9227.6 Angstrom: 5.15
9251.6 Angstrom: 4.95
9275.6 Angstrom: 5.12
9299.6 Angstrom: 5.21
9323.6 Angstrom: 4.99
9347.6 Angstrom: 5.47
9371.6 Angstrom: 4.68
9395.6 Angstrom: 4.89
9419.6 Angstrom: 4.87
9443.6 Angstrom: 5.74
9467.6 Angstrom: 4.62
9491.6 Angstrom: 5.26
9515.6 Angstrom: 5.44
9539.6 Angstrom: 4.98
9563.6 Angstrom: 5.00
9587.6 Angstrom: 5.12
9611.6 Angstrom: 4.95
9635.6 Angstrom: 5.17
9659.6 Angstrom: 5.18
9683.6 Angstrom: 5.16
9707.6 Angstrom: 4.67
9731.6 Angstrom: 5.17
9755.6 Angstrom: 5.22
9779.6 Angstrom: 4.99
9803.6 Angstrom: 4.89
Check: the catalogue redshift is 0.19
